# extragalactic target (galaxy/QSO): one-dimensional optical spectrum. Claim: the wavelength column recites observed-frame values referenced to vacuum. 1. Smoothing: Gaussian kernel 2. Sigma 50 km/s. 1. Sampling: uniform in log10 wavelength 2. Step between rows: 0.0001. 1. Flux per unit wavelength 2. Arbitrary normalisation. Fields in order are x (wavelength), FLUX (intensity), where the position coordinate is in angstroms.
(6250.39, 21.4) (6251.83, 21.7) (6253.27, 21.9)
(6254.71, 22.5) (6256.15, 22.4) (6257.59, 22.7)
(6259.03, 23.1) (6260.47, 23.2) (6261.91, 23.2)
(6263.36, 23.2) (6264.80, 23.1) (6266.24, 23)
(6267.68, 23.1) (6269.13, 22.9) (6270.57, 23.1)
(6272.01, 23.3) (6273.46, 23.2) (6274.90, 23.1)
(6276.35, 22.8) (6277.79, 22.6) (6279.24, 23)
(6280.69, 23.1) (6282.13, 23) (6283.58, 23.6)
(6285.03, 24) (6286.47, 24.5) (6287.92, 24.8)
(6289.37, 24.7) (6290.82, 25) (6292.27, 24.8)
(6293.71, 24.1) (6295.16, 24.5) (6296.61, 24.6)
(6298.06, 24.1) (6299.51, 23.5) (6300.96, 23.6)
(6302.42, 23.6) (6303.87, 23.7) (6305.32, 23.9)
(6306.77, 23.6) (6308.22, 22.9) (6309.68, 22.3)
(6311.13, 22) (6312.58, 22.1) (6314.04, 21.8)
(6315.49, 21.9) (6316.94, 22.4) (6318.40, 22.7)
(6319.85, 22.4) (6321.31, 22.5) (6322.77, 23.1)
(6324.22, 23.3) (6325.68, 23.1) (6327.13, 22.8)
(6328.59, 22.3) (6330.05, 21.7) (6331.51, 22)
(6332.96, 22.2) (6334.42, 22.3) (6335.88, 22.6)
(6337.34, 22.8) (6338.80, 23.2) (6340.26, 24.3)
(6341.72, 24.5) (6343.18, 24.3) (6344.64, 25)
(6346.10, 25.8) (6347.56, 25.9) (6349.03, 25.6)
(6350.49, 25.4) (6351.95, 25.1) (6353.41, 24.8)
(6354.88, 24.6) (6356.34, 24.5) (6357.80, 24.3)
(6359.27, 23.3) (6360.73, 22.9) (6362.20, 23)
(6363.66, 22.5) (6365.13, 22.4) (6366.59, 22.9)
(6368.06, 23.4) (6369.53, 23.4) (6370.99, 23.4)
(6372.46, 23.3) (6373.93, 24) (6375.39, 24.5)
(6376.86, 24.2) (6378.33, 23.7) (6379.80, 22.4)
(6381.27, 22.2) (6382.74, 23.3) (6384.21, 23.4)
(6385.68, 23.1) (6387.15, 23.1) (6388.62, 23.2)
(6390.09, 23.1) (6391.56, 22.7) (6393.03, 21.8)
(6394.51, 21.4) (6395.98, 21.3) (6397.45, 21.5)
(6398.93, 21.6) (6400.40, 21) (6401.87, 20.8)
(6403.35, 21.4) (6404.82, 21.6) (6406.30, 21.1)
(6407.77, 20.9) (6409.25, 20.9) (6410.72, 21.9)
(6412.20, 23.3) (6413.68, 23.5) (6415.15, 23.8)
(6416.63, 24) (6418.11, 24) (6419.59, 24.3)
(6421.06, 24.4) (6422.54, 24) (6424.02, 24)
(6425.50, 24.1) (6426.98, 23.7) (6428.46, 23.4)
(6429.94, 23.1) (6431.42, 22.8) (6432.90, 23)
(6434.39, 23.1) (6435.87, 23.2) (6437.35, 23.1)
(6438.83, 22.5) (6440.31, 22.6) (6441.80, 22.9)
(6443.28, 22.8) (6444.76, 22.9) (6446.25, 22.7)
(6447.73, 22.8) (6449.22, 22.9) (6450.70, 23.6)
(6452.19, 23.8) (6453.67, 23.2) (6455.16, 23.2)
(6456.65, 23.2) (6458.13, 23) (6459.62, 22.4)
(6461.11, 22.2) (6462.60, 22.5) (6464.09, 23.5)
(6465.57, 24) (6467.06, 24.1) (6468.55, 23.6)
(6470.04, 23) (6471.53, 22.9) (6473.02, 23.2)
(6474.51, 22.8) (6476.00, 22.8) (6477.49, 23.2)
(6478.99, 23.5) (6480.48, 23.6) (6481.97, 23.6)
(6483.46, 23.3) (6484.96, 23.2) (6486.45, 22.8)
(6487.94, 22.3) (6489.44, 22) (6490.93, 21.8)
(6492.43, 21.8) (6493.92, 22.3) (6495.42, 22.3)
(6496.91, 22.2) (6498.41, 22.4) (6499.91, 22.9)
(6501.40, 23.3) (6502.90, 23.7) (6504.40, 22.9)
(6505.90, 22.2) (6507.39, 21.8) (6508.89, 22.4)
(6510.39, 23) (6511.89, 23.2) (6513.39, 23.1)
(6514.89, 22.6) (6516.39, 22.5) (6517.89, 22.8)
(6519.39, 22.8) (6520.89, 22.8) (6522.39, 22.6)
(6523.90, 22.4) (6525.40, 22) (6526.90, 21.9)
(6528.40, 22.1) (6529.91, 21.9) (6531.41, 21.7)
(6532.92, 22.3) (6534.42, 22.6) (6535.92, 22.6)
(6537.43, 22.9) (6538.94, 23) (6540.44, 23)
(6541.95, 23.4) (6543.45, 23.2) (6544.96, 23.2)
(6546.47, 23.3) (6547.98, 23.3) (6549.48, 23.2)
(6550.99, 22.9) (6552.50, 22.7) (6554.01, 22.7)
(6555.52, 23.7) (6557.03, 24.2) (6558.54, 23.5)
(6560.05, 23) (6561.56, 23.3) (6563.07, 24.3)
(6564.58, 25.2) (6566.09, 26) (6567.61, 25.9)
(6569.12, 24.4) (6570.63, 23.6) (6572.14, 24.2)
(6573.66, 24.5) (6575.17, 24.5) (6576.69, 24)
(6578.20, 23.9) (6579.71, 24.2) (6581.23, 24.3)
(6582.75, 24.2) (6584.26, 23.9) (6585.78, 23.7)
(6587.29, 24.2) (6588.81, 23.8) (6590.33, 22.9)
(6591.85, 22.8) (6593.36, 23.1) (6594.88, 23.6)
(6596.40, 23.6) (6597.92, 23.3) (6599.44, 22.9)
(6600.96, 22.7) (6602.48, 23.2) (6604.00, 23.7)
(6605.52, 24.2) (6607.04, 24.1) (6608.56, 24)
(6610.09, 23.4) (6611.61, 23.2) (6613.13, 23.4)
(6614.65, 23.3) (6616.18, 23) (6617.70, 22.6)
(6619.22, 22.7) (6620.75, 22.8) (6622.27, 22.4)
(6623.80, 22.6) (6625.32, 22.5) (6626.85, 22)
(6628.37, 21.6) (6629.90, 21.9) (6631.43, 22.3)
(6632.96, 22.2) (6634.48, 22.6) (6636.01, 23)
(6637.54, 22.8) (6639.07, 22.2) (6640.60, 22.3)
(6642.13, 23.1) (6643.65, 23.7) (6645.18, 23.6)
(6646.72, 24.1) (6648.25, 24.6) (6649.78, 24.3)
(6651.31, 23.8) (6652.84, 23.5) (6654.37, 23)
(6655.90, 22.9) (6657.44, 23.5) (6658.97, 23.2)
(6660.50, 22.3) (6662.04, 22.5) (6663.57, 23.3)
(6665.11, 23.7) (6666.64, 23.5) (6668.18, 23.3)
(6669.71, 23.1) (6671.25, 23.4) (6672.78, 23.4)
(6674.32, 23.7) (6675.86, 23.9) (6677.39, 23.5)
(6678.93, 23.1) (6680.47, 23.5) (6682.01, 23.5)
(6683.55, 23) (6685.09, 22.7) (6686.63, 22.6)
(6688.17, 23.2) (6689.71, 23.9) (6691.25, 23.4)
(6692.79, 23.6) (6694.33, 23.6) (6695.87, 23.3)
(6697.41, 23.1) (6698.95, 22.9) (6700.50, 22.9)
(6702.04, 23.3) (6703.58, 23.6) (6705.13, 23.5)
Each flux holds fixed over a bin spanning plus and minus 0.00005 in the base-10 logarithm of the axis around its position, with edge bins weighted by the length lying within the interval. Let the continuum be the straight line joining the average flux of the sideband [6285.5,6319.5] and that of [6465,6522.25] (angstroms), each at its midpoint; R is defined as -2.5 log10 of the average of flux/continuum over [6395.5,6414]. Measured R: 0.08 mag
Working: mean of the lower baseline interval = 23.5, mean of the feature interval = 21.6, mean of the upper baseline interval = 22.9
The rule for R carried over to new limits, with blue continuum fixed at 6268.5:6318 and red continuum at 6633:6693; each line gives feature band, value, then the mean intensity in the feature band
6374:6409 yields 0.050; 22.3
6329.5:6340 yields 0.042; 22.5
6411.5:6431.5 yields -0.019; 23.8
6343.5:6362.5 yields -0.057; 24.7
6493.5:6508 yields 0.034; 22.6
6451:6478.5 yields 0.009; 23.1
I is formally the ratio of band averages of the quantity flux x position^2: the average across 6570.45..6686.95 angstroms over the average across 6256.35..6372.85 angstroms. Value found 1.10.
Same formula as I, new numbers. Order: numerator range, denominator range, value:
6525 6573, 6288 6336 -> 1.09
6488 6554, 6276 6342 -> 1.04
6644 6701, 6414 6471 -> 1.08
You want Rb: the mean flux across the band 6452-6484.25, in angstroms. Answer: 23.2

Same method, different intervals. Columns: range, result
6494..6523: 22.7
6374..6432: 22.8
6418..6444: 23.4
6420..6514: 23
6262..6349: 23.4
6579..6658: 23.2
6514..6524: 22.7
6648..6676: 23.4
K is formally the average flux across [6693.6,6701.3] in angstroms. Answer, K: 23.2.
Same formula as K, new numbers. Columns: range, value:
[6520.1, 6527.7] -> 22.3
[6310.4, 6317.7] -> 22.1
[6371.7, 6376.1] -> 23.9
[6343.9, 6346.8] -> 25.4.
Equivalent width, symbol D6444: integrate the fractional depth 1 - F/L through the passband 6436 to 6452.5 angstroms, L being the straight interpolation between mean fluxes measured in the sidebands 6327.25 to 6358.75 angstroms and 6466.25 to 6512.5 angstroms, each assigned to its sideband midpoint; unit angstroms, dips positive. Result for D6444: 0.2 angstroms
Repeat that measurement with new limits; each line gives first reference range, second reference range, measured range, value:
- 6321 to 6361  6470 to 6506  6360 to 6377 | 0.20 angstroms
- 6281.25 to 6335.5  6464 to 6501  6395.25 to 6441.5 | 0.65 angstroms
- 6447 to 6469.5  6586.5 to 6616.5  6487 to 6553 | 1.91 angstroms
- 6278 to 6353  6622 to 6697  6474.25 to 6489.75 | 0.19 angstroms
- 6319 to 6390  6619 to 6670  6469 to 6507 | 0.75 angstroms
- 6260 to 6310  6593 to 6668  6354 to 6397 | 0.56 angstroms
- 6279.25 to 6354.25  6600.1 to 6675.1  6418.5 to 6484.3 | 0.36 angstroms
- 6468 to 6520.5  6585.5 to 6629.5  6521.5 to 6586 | -1.27 angstroms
